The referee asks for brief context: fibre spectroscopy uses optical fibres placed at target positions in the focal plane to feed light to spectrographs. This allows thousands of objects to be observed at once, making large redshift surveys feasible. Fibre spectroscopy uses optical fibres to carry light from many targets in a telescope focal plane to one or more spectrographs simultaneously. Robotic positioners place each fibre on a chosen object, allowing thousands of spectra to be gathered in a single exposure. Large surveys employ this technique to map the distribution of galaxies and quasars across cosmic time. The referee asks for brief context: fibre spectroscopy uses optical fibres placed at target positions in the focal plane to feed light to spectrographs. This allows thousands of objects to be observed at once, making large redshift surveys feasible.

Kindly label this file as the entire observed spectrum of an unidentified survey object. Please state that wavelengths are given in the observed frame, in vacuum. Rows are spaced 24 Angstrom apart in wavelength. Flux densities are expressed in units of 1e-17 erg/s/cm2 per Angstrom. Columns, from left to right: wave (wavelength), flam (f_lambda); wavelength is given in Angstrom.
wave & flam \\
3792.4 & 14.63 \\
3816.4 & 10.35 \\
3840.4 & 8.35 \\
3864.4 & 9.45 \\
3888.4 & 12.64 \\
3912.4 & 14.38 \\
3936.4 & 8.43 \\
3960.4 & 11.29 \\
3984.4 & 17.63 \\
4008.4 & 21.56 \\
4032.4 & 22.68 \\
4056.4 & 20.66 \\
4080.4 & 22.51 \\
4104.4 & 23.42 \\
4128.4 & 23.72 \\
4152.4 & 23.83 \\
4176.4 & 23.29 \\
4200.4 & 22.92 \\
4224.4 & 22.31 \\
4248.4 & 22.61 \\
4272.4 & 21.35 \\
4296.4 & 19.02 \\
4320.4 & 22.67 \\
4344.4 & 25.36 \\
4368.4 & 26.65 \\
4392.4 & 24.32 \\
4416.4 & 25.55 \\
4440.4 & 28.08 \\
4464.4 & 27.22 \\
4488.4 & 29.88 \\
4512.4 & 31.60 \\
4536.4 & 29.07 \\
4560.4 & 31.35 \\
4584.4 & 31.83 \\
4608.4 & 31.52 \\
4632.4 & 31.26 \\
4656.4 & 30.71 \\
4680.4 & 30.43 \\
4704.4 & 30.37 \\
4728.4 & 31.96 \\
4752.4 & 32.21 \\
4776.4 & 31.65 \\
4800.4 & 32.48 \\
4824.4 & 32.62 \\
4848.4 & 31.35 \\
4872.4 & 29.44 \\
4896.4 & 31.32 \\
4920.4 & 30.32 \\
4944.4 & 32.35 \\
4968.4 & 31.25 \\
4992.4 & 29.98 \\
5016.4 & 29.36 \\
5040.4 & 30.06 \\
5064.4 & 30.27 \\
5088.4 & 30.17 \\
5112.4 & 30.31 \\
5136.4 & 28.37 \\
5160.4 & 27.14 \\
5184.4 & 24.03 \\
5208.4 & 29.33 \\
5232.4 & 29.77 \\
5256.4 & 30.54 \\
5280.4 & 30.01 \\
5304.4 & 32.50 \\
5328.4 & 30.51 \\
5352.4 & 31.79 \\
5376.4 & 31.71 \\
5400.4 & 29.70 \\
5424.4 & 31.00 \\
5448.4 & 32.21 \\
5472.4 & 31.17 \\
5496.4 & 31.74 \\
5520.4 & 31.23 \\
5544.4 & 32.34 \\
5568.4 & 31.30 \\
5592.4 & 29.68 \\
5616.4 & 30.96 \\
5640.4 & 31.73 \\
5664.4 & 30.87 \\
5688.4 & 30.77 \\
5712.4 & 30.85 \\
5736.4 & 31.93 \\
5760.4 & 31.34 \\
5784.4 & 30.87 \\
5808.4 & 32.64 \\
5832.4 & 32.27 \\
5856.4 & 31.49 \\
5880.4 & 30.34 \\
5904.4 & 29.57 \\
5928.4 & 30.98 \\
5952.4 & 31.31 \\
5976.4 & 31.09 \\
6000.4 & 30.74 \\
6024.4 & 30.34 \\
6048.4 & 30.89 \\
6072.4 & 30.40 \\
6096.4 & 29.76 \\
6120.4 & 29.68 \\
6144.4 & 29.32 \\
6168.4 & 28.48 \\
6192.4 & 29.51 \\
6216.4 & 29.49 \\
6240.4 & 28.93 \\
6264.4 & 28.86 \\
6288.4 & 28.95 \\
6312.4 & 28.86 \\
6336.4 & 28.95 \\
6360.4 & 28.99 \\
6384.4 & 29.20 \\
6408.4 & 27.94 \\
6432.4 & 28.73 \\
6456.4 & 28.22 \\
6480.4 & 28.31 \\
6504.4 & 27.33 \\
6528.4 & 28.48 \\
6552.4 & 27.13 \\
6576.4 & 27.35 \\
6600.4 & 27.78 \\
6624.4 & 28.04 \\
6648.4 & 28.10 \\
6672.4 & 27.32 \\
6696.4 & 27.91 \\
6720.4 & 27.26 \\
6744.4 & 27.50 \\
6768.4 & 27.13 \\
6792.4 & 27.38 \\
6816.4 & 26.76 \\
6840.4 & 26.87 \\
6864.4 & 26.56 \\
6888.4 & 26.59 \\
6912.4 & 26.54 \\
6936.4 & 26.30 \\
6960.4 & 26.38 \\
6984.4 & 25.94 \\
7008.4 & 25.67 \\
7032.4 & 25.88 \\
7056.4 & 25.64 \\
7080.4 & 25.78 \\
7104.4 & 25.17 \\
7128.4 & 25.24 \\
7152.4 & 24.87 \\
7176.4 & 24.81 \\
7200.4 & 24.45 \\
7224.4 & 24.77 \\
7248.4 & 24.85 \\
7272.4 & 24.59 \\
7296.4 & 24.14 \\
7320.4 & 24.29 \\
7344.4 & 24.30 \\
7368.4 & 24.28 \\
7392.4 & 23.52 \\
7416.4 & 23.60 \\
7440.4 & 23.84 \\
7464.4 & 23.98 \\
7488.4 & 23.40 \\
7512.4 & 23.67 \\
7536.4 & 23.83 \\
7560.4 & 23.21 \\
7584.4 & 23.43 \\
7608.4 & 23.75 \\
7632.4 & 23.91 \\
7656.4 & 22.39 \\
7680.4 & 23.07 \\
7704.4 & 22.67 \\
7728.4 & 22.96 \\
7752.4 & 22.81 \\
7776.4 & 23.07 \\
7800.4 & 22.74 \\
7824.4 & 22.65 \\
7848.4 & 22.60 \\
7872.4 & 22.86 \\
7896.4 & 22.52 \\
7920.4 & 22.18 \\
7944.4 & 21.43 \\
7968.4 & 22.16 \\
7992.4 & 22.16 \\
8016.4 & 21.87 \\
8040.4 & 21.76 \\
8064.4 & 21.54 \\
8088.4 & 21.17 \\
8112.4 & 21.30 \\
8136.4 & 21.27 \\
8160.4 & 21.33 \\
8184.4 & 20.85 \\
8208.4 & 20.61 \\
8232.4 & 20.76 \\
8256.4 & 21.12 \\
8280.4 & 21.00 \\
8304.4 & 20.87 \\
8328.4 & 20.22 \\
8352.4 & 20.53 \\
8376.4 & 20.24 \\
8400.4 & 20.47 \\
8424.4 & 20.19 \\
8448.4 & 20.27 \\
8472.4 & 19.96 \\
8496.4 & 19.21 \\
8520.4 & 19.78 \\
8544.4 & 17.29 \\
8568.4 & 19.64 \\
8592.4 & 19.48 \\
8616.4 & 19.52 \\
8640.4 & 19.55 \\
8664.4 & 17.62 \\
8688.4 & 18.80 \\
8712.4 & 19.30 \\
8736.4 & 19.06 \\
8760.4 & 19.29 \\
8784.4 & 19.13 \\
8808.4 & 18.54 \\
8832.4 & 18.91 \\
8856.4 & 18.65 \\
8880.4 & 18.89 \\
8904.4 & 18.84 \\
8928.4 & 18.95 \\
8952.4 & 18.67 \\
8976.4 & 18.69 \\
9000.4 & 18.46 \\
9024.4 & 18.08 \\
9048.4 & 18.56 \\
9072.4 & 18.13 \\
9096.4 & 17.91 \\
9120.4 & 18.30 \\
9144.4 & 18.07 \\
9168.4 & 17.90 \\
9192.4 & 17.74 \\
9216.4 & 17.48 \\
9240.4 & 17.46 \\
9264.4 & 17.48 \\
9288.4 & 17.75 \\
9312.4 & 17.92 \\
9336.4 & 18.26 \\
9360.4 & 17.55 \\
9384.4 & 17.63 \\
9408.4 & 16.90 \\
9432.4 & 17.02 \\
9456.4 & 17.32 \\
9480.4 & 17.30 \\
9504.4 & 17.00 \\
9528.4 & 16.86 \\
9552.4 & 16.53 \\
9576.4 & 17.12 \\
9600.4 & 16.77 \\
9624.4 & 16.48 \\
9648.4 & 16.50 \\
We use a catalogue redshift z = 0.00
